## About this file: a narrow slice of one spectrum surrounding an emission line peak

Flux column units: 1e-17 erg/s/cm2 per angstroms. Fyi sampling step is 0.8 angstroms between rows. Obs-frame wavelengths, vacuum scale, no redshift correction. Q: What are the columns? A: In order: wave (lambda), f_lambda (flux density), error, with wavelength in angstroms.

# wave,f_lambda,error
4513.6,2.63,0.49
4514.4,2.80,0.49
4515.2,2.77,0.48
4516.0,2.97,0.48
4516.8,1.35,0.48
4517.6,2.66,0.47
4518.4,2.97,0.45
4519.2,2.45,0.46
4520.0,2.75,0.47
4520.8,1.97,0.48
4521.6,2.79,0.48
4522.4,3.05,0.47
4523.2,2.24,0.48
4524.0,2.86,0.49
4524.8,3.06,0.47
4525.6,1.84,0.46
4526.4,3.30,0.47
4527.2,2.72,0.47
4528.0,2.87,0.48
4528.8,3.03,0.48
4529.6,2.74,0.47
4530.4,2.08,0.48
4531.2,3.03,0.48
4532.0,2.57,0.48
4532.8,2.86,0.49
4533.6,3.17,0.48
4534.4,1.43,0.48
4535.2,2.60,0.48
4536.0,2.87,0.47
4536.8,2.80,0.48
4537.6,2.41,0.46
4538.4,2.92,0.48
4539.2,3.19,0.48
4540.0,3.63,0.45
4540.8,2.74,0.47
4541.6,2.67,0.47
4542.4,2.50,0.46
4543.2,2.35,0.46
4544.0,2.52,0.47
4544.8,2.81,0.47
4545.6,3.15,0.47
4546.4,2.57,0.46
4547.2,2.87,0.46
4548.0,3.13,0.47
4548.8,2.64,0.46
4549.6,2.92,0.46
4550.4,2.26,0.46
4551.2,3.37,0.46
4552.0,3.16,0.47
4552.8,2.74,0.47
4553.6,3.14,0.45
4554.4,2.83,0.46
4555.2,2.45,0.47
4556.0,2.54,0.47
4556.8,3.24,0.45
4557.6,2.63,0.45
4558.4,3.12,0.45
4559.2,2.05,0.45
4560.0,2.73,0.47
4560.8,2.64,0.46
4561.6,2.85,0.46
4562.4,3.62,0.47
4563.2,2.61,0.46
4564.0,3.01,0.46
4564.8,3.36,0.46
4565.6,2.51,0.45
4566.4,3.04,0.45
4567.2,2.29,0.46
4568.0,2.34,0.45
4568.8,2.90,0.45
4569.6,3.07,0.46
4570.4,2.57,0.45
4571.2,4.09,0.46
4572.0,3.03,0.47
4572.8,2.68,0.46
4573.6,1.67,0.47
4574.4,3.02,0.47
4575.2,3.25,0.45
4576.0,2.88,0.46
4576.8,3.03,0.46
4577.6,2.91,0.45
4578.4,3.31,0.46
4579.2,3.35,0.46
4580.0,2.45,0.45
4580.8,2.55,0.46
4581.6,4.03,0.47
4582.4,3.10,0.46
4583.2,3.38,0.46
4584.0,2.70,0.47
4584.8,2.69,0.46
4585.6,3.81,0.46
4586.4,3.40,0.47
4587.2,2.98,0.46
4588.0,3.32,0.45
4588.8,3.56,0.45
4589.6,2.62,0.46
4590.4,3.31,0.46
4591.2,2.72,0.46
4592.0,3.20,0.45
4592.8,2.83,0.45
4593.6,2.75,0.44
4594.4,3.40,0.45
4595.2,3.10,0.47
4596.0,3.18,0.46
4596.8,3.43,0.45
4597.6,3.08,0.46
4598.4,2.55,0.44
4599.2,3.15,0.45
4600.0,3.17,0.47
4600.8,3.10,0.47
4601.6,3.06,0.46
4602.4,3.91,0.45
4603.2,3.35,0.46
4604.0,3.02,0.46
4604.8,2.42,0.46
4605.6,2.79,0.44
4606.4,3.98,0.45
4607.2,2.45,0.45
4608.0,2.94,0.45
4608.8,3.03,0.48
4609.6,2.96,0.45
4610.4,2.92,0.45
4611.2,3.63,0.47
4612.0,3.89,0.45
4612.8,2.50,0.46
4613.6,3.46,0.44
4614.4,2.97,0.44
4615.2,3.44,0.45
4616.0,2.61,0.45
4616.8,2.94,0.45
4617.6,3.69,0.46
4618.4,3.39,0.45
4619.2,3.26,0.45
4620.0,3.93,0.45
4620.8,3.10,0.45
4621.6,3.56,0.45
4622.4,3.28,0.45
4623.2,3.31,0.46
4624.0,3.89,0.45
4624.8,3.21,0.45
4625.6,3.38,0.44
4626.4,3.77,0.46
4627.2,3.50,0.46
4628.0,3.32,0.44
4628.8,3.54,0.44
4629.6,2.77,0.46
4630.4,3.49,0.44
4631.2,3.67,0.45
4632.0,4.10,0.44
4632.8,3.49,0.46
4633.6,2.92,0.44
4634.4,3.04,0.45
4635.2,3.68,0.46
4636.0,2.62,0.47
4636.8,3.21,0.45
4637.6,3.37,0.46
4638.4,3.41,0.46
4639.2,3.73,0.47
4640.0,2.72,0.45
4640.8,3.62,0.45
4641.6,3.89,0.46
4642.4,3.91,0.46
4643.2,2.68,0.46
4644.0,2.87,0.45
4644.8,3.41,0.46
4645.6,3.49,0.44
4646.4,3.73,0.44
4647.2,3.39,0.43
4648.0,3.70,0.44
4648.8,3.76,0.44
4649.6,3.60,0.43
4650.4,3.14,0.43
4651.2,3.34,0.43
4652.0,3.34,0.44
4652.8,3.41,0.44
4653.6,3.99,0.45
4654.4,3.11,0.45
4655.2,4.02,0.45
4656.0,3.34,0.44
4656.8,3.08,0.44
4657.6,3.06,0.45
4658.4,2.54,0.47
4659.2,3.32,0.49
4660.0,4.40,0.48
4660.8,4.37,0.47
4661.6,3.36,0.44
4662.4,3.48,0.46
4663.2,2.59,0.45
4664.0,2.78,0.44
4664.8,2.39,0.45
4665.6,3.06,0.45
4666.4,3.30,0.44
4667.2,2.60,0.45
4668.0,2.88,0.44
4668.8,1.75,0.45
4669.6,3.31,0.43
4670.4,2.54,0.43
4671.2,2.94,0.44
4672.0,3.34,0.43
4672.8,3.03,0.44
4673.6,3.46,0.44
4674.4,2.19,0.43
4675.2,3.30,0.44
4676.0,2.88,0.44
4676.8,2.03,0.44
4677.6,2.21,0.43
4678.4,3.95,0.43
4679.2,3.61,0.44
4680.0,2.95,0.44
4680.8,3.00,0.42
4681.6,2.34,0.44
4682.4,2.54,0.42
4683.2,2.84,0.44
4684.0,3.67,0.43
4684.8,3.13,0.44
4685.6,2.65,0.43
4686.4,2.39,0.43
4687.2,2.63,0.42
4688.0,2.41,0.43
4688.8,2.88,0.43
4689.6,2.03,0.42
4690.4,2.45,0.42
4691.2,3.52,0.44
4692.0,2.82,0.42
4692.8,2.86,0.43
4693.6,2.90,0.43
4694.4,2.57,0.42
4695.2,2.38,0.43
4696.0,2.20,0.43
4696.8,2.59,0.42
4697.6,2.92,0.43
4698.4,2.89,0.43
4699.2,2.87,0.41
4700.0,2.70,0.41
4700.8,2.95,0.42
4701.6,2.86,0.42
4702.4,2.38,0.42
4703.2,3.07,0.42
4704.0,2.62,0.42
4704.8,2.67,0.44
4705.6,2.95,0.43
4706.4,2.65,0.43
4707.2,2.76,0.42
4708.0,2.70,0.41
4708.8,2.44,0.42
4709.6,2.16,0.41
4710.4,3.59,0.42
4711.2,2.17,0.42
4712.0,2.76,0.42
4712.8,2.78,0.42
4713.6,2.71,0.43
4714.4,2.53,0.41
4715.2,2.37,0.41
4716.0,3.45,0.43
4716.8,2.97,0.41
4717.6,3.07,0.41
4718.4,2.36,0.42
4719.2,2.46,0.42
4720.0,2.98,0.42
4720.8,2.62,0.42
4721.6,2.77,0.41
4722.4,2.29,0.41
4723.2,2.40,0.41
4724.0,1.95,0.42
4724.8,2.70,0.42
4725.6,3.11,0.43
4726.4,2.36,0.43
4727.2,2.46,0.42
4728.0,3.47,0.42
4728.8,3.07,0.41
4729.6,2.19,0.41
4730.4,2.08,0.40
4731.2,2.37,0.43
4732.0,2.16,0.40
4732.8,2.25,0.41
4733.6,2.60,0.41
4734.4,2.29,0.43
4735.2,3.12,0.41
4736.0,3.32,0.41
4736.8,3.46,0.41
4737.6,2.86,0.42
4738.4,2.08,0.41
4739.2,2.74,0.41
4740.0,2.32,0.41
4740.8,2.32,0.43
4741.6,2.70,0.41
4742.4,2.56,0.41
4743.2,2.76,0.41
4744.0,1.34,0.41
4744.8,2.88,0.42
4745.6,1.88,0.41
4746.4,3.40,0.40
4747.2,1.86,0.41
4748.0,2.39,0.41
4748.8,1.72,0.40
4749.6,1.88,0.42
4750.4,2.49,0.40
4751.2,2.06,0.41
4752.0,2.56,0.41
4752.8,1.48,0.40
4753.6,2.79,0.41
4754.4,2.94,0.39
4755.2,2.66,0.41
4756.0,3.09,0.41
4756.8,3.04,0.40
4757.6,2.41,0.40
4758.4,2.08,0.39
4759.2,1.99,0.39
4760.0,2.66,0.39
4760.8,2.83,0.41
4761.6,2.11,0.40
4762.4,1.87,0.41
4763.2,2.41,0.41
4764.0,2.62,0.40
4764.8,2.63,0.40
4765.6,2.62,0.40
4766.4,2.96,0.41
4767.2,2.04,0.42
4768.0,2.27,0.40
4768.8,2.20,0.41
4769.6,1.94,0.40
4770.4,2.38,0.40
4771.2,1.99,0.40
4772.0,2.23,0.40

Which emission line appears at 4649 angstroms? C III] 1909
